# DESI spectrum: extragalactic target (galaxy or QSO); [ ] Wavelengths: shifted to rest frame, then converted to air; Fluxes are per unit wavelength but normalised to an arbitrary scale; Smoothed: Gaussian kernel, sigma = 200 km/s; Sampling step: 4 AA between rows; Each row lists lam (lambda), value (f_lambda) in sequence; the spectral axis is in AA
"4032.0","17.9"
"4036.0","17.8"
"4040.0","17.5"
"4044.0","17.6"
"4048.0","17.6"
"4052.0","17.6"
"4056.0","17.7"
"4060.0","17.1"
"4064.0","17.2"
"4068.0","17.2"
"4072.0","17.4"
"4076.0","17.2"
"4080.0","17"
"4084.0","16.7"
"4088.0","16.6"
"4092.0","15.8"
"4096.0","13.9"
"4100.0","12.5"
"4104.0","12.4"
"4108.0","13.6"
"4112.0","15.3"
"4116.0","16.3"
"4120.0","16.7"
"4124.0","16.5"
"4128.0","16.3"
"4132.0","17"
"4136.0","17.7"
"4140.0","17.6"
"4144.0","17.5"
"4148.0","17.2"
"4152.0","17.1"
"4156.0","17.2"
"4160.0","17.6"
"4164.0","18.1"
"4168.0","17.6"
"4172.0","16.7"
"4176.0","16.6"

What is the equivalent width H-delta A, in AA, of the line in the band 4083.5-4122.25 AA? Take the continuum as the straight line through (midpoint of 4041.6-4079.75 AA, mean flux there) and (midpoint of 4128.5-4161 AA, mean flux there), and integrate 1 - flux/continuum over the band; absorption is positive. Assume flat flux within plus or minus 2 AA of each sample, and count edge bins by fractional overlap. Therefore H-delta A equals 5.4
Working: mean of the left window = 17.4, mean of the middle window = 14.9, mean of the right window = 17.3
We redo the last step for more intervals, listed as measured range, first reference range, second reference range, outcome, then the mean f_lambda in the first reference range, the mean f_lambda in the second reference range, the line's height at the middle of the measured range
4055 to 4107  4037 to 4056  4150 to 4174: 4.63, 17.6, 17.4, 17.5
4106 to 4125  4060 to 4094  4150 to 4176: 1.62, 16.9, 17.3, 17.1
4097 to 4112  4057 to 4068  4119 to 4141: 3.36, 17.2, 16.9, 17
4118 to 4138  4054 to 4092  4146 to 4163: 0.46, 17.1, 17.3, 17.2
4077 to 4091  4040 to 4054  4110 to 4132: 0.17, 17.6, 16.3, 16.9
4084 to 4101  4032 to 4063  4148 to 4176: 2.34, 17.6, 17.3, 17.5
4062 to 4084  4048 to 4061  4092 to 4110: -1.80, 17.5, 13.4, 15.9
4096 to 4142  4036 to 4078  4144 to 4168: 5.00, 17.4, 17.5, 17.4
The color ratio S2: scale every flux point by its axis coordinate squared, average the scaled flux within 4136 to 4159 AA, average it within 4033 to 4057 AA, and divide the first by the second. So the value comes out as 1.03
